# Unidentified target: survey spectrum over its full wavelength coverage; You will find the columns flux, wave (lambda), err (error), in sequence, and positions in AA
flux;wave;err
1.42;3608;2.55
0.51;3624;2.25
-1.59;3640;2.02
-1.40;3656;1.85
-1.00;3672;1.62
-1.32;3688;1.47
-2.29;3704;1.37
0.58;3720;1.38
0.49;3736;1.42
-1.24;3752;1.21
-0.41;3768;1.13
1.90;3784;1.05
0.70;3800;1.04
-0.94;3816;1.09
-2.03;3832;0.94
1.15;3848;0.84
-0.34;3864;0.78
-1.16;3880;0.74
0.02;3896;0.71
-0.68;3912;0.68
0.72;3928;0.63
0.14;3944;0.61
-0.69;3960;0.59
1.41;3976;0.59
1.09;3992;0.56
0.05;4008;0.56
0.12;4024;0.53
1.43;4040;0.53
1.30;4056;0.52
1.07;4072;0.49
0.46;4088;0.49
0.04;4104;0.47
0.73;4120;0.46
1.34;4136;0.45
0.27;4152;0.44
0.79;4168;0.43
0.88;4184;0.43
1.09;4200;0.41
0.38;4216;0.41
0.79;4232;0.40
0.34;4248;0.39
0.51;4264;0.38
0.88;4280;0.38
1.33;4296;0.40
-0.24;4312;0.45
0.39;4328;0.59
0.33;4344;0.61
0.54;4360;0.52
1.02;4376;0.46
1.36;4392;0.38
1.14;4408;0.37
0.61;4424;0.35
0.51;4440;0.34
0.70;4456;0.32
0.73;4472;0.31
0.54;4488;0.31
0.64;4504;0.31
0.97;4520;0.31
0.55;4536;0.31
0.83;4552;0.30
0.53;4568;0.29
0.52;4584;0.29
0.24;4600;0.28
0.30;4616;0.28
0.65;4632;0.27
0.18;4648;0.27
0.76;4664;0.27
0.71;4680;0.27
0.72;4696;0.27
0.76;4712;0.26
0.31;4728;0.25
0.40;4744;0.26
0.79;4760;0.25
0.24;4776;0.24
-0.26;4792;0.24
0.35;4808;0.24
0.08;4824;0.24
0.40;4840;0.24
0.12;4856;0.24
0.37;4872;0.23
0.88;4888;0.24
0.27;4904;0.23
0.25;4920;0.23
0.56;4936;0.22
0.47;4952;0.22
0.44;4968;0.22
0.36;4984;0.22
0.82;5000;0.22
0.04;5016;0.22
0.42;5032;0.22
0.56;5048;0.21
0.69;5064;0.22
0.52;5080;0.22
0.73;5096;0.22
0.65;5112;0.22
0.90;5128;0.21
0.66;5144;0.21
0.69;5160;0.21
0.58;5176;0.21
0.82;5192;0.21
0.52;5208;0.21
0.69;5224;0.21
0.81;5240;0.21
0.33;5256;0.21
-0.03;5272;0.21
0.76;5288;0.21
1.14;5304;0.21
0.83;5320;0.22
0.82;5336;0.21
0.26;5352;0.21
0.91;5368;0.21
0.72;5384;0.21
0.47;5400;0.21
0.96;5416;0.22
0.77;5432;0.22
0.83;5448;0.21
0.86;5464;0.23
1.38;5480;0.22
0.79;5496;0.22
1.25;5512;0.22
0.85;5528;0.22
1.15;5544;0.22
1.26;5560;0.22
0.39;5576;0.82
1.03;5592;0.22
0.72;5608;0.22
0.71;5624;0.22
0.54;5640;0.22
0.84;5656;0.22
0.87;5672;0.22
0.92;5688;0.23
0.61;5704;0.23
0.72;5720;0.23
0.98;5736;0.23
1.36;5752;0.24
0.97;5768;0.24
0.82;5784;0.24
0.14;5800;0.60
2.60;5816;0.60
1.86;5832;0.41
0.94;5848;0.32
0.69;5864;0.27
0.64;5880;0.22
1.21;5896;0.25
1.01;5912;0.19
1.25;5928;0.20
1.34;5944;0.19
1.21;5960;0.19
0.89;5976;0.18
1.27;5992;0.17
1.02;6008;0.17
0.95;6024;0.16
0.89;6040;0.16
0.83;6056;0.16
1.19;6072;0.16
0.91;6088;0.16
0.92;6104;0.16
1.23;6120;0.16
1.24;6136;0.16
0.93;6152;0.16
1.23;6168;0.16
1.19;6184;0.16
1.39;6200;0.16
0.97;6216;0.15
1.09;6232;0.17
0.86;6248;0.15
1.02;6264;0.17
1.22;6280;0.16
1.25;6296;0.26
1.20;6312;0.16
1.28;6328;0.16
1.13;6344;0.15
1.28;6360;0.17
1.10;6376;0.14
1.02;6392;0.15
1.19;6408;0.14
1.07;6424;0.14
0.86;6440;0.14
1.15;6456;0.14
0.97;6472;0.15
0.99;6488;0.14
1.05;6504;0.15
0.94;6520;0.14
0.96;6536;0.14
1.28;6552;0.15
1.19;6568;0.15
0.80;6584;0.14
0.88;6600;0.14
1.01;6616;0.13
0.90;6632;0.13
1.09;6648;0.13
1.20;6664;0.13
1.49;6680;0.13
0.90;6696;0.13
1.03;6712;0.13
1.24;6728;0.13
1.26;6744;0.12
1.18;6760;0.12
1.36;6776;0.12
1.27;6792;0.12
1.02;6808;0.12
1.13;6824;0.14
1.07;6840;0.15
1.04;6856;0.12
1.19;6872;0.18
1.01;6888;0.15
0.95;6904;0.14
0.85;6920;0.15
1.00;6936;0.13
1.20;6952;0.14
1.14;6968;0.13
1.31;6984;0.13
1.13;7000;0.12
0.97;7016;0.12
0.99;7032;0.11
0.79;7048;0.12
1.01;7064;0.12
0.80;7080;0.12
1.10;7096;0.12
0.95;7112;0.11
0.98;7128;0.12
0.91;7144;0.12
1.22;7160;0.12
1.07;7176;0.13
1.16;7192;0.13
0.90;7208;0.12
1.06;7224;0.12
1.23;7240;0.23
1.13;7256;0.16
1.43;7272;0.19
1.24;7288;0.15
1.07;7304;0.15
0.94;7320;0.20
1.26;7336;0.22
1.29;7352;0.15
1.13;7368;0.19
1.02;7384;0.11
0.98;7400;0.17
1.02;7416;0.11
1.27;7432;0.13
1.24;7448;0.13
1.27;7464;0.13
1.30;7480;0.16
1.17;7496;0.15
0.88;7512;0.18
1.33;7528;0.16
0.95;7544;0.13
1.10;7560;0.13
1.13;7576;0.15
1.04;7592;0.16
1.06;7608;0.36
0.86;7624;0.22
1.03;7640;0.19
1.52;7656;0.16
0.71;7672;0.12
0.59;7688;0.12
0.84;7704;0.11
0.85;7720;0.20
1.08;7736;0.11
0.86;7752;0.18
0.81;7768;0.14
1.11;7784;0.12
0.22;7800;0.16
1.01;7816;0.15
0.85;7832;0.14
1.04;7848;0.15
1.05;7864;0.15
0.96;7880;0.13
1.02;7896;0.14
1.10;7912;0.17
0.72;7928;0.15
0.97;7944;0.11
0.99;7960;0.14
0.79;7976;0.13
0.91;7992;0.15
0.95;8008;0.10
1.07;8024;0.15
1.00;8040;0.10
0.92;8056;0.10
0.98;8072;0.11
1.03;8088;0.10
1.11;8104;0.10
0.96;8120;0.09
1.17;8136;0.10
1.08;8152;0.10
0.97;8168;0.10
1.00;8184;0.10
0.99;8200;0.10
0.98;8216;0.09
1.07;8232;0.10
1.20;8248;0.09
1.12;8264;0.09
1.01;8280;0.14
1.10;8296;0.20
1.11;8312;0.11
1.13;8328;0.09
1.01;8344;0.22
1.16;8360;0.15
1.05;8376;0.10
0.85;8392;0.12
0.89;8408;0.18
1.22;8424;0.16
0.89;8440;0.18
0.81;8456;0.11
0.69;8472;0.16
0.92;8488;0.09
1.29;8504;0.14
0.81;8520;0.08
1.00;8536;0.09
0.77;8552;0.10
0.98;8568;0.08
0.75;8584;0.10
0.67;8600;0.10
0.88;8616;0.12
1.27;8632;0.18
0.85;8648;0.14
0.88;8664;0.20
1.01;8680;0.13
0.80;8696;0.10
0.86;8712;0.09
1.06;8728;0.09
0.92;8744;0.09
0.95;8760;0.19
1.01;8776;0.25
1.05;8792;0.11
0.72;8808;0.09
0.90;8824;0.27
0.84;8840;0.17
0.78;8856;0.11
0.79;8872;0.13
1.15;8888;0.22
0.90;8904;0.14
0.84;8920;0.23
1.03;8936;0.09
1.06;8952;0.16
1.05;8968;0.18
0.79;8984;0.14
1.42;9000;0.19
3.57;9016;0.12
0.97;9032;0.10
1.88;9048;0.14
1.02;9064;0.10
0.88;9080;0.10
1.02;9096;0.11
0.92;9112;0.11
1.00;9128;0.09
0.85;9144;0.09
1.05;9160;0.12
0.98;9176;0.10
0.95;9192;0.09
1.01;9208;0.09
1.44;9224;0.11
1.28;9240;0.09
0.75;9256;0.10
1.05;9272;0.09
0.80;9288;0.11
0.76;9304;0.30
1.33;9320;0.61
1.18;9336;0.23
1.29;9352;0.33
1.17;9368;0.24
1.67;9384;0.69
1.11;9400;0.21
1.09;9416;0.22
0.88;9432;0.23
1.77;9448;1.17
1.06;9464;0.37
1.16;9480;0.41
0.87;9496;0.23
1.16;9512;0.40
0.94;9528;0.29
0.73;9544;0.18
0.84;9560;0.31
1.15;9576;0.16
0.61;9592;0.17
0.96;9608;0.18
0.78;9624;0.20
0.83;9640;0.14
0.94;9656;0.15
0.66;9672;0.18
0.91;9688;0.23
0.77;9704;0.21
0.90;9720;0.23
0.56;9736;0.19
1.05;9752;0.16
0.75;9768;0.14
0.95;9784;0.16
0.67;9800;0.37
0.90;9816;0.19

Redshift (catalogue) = 0.373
